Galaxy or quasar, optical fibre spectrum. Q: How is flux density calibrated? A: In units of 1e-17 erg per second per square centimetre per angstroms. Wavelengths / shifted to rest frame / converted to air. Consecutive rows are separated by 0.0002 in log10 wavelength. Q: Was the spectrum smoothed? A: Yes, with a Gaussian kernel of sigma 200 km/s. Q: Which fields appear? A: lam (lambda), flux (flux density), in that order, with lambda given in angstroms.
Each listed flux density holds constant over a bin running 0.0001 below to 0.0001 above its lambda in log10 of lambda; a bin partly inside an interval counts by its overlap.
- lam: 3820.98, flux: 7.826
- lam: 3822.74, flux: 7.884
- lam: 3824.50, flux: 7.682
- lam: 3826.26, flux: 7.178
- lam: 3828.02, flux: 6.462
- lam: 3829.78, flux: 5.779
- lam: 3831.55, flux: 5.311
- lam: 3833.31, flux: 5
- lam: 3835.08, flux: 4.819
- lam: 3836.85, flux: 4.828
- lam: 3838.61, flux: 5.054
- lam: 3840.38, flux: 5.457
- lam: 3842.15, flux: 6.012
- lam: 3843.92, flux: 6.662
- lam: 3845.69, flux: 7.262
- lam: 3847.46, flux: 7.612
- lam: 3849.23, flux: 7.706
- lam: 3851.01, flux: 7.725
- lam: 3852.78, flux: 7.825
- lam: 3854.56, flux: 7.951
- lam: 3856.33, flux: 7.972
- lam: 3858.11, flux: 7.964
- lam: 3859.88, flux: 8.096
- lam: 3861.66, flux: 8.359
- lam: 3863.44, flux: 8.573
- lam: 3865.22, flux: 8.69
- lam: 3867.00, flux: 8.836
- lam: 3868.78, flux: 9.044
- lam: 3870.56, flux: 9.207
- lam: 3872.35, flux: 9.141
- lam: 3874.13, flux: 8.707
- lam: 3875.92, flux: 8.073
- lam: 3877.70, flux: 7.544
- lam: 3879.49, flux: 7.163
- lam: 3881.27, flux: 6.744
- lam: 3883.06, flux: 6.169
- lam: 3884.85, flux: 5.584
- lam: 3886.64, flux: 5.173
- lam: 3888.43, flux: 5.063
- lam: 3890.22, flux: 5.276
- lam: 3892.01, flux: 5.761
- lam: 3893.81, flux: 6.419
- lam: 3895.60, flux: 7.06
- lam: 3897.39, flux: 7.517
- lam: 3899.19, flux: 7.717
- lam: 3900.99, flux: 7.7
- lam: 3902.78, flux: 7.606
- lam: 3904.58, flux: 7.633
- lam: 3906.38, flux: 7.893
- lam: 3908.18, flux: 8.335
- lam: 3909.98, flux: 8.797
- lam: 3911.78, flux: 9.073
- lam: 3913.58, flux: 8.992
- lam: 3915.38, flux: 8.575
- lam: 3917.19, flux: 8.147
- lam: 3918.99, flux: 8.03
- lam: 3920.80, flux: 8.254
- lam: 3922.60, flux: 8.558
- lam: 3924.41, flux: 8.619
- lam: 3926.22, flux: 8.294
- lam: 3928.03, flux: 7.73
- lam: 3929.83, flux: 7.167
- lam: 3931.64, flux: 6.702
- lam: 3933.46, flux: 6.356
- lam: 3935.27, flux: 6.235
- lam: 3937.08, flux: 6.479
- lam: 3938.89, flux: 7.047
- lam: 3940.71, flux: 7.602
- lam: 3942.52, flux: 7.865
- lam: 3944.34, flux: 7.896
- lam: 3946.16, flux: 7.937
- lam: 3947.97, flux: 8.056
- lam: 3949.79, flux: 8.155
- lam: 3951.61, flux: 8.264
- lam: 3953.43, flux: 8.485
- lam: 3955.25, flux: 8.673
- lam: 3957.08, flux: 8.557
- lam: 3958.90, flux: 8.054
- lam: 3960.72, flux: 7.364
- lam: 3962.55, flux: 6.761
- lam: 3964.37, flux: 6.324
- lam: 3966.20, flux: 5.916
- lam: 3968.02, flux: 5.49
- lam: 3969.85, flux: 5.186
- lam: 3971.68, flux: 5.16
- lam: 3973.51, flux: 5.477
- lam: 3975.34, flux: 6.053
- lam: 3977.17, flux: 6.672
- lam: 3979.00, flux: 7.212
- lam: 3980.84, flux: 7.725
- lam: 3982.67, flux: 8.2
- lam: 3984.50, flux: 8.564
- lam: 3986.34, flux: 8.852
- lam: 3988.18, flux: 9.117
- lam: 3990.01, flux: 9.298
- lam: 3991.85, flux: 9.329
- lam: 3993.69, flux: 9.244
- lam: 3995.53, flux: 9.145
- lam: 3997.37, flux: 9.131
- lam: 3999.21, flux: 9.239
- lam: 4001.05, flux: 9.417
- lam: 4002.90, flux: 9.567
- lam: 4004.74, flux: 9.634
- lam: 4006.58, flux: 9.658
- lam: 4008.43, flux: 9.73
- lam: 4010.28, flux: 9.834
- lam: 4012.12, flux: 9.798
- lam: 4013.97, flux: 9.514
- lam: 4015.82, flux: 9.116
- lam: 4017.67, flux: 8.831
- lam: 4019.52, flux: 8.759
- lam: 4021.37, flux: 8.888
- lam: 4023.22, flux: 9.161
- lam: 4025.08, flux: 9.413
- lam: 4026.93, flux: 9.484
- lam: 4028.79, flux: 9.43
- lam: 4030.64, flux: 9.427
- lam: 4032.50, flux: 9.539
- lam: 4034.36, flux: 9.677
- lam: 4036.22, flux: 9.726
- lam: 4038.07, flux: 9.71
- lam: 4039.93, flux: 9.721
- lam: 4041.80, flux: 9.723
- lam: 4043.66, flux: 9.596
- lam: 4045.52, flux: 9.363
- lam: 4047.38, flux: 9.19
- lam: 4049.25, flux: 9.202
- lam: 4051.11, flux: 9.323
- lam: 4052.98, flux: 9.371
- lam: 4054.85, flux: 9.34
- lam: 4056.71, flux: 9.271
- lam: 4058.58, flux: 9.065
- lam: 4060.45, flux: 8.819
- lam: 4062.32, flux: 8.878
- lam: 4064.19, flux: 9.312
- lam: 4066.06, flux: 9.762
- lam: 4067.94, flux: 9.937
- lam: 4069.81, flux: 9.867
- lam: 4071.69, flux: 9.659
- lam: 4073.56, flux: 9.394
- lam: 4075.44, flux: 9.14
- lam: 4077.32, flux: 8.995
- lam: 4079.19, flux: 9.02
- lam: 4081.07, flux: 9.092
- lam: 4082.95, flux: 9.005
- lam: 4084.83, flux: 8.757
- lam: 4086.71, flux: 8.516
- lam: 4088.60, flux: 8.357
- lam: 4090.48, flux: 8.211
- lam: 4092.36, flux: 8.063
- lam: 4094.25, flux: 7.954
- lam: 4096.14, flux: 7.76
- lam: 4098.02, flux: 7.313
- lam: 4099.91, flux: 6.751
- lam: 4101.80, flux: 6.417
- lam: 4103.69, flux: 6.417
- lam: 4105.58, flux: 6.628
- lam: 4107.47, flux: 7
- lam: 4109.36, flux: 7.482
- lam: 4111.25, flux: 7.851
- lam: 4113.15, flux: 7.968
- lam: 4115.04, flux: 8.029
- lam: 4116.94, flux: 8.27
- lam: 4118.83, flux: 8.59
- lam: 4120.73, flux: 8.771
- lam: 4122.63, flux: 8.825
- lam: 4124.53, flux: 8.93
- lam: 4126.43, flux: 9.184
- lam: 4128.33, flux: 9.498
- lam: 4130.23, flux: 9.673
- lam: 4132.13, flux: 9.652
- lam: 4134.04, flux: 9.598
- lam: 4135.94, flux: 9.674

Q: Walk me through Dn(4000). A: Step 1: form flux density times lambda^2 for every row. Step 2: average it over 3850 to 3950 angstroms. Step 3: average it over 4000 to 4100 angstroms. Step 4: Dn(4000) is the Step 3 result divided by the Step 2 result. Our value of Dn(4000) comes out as 1.3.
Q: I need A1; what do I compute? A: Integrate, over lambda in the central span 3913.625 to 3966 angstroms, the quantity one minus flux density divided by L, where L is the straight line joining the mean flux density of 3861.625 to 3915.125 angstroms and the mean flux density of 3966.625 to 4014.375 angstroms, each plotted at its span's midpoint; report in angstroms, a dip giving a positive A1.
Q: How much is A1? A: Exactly 1.5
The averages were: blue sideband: 7.59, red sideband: 8.29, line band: 7.72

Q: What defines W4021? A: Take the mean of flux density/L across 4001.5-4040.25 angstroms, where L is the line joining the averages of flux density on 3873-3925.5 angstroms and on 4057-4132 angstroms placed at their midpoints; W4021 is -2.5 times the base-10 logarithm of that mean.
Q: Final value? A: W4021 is -0.17 mag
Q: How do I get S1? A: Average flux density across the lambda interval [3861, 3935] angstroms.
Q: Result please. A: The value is 7.65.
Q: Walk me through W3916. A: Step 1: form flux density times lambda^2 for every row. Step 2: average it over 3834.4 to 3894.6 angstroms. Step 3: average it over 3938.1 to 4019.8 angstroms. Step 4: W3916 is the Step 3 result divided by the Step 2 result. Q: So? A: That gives 1.2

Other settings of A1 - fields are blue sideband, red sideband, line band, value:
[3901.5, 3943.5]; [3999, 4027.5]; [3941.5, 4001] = 6.2 angstroms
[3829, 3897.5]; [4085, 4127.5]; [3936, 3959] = -1.9 angstroms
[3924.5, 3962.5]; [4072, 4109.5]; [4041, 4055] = -2.6 angstroms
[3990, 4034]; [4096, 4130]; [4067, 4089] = -1.9 angstroms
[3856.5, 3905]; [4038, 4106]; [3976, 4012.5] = -3.1 angstroms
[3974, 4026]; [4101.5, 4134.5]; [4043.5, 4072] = -2.6 angstroms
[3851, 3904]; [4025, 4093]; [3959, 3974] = 4.1 angstroms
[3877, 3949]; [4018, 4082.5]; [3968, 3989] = 3.3 angstroms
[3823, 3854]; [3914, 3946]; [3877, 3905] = 2.0 angstroms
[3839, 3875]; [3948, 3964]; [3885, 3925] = 2.2 angstroms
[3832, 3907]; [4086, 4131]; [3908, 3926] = -3.0 angstroms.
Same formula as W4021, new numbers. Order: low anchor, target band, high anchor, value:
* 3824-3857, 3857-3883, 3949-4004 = -0.21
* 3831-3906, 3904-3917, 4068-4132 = -0.16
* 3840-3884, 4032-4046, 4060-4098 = -0.11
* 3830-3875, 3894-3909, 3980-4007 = 0.04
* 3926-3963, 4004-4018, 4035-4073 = -0.10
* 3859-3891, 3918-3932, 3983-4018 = 0.04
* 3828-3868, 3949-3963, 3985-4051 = 0.06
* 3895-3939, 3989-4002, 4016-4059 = -0.05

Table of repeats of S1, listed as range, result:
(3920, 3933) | 7.85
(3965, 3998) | 7.52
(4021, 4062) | 9.38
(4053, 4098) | 8.94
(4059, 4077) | 9.39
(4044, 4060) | 9.27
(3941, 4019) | 8.16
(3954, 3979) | 6.64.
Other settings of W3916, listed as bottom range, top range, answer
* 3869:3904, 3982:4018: 1.39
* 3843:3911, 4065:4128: 1.24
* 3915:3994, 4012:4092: 1.28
